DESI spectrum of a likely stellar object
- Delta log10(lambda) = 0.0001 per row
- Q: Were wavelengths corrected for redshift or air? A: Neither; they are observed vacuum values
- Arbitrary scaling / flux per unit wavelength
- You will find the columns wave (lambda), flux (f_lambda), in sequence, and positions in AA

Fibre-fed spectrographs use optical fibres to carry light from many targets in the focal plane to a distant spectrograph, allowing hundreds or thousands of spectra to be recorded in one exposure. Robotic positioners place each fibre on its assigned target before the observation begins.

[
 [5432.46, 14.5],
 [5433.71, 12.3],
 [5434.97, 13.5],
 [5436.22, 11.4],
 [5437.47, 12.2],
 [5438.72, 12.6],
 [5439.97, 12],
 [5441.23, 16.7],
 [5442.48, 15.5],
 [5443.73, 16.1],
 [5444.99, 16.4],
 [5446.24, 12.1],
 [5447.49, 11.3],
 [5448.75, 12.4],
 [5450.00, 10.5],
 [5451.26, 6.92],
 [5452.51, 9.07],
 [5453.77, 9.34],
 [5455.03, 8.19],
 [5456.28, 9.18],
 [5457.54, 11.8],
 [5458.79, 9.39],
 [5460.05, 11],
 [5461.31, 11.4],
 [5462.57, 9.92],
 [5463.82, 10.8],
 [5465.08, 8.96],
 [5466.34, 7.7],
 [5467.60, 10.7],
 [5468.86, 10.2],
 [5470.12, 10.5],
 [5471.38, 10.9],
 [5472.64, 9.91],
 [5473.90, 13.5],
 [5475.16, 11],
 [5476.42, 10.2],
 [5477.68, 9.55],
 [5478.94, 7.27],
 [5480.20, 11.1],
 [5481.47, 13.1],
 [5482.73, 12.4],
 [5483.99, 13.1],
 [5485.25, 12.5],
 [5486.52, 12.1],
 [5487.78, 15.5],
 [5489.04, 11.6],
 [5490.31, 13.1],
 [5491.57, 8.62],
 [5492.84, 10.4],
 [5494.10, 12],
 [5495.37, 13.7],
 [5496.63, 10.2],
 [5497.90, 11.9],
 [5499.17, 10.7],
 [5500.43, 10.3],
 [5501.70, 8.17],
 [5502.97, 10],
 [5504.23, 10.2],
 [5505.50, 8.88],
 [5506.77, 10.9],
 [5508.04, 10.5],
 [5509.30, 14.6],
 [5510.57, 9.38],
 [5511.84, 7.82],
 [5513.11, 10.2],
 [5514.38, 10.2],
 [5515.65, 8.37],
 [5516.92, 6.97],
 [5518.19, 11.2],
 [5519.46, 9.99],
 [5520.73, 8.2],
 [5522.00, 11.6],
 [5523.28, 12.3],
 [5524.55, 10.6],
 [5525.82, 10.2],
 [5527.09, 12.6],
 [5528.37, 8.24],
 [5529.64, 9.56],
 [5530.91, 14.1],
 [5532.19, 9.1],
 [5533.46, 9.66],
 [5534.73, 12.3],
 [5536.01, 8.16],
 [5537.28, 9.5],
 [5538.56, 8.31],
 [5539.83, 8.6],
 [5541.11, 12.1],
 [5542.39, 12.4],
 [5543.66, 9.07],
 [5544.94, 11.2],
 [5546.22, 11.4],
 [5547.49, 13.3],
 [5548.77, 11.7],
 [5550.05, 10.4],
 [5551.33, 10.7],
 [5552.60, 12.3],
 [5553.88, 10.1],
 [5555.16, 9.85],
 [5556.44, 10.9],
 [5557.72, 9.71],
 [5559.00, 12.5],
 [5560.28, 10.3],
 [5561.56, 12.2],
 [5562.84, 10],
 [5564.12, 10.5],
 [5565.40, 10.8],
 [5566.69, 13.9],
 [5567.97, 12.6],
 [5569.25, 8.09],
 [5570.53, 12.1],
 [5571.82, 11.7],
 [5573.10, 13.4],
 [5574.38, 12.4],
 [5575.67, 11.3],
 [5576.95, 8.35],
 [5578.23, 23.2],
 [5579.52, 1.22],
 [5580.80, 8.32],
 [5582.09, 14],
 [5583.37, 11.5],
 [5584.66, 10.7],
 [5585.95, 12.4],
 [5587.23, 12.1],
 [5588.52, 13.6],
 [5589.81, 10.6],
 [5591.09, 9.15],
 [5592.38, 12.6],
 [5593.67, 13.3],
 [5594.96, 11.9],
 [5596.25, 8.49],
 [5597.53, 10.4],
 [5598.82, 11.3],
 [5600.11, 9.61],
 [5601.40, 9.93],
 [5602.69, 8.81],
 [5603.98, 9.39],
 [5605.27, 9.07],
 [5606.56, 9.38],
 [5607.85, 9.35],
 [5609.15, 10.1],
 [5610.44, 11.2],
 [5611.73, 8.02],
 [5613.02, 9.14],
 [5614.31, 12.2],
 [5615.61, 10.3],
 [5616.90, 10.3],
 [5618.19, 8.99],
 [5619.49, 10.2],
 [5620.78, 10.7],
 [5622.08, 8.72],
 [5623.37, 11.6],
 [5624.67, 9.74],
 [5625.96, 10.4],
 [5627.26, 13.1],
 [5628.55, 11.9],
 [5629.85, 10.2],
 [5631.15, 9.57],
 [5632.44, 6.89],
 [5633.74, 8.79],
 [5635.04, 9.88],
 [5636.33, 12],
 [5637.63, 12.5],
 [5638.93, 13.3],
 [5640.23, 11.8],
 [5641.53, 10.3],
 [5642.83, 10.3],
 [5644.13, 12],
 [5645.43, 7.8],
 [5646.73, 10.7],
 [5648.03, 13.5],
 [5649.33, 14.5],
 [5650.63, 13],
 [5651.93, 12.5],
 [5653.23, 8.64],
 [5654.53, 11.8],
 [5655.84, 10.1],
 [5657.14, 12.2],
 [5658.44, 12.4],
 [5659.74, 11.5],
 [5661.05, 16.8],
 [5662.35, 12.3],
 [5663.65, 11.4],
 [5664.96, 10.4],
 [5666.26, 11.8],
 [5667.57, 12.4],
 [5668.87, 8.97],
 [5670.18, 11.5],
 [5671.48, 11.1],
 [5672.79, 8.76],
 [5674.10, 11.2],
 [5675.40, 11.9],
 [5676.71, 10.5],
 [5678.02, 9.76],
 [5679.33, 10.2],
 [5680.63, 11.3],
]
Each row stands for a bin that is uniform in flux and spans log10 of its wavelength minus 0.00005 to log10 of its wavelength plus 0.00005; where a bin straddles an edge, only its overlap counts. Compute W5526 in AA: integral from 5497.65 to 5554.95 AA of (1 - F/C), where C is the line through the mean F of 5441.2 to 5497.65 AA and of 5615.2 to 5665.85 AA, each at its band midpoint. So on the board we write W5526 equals 4.1 AA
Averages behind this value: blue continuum 11.2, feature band 10.4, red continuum 11.1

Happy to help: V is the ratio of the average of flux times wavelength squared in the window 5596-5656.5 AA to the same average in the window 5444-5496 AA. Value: 1.01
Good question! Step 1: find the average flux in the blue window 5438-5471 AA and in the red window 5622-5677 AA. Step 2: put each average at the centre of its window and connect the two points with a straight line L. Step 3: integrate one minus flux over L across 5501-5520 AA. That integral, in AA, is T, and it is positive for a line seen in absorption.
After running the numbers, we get 2.3 AA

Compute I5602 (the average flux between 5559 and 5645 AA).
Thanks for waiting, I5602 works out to 10.8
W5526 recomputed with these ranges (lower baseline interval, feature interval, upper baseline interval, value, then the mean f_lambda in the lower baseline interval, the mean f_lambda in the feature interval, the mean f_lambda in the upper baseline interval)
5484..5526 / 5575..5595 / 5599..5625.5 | -2.8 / 10.7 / 11.5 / 9.87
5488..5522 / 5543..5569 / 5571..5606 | -0.8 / 10.4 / 11.1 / 11.1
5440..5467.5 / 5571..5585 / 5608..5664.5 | -0.6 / 11.2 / 11.5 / 11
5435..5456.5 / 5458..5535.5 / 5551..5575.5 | 6.6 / 12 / 10.7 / 11.3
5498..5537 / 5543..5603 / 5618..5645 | -4.4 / 10.2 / 11.2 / 10.6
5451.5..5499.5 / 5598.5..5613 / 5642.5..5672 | 2.3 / 10.8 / 9.59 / 11.7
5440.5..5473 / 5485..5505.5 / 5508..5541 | -1.3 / 11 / 11.2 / 10.1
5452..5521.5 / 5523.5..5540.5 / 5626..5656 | 0.9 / 10.5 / 10.1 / 11.1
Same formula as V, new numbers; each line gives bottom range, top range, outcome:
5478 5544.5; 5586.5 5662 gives 1.06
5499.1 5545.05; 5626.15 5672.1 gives 1.17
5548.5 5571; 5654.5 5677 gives 1.08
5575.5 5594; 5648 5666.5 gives 1.09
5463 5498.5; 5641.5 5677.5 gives 1.09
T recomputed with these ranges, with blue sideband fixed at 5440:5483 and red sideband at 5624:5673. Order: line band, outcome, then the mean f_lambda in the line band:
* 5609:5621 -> 1.2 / 10.1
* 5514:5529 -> 1.4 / 10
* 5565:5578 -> -0.8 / 11.8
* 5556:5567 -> 0.0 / 11.1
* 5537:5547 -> 0.7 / 10.4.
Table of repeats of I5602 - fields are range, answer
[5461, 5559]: 10.7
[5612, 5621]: 10.1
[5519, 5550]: 10.6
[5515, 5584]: 10.8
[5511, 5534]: 10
